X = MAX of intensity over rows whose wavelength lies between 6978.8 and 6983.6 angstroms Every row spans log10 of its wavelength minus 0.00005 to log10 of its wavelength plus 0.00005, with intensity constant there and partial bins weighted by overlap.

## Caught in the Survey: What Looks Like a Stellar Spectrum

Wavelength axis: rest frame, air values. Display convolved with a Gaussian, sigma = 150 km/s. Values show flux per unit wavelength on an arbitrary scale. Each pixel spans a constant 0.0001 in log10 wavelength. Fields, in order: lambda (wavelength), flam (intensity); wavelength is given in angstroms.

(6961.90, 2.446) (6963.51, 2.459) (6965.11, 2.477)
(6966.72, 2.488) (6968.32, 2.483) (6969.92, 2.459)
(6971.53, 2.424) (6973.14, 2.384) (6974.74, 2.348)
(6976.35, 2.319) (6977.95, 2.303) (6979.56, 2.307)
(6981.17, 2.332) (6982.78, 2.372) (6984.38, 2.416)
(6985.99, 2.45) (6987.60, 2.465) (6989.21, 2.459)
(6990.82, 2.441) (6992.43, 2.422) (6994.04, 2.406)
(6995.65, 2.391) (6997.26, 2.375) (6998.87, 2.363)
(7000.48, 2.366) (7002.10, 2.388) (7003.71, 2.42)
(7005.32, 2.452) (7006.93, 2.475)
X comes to 2.372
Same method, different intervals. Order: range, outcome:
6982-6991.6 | 2.465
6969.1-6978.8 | 2.459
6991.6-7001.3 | 2.422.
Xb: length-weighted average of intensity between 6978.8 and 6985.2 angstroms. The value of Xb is 2.36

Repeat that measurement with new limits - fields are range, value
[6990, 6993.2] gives 2.43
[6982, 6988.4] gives 2.43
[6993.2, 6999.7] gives 2.39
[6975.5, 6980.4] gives 2.31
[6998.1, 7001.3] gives 2.36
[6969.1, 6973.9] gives 2.42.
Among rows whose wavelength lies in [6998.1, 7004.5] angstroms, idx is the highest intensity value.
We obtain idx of 2.42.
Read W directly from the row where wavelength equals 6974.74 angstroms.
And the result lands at 2.348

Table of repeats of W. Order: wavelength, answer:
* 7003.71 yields 2.42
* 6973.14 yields 2.384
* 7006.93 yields 2.475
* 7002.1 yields 2.388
